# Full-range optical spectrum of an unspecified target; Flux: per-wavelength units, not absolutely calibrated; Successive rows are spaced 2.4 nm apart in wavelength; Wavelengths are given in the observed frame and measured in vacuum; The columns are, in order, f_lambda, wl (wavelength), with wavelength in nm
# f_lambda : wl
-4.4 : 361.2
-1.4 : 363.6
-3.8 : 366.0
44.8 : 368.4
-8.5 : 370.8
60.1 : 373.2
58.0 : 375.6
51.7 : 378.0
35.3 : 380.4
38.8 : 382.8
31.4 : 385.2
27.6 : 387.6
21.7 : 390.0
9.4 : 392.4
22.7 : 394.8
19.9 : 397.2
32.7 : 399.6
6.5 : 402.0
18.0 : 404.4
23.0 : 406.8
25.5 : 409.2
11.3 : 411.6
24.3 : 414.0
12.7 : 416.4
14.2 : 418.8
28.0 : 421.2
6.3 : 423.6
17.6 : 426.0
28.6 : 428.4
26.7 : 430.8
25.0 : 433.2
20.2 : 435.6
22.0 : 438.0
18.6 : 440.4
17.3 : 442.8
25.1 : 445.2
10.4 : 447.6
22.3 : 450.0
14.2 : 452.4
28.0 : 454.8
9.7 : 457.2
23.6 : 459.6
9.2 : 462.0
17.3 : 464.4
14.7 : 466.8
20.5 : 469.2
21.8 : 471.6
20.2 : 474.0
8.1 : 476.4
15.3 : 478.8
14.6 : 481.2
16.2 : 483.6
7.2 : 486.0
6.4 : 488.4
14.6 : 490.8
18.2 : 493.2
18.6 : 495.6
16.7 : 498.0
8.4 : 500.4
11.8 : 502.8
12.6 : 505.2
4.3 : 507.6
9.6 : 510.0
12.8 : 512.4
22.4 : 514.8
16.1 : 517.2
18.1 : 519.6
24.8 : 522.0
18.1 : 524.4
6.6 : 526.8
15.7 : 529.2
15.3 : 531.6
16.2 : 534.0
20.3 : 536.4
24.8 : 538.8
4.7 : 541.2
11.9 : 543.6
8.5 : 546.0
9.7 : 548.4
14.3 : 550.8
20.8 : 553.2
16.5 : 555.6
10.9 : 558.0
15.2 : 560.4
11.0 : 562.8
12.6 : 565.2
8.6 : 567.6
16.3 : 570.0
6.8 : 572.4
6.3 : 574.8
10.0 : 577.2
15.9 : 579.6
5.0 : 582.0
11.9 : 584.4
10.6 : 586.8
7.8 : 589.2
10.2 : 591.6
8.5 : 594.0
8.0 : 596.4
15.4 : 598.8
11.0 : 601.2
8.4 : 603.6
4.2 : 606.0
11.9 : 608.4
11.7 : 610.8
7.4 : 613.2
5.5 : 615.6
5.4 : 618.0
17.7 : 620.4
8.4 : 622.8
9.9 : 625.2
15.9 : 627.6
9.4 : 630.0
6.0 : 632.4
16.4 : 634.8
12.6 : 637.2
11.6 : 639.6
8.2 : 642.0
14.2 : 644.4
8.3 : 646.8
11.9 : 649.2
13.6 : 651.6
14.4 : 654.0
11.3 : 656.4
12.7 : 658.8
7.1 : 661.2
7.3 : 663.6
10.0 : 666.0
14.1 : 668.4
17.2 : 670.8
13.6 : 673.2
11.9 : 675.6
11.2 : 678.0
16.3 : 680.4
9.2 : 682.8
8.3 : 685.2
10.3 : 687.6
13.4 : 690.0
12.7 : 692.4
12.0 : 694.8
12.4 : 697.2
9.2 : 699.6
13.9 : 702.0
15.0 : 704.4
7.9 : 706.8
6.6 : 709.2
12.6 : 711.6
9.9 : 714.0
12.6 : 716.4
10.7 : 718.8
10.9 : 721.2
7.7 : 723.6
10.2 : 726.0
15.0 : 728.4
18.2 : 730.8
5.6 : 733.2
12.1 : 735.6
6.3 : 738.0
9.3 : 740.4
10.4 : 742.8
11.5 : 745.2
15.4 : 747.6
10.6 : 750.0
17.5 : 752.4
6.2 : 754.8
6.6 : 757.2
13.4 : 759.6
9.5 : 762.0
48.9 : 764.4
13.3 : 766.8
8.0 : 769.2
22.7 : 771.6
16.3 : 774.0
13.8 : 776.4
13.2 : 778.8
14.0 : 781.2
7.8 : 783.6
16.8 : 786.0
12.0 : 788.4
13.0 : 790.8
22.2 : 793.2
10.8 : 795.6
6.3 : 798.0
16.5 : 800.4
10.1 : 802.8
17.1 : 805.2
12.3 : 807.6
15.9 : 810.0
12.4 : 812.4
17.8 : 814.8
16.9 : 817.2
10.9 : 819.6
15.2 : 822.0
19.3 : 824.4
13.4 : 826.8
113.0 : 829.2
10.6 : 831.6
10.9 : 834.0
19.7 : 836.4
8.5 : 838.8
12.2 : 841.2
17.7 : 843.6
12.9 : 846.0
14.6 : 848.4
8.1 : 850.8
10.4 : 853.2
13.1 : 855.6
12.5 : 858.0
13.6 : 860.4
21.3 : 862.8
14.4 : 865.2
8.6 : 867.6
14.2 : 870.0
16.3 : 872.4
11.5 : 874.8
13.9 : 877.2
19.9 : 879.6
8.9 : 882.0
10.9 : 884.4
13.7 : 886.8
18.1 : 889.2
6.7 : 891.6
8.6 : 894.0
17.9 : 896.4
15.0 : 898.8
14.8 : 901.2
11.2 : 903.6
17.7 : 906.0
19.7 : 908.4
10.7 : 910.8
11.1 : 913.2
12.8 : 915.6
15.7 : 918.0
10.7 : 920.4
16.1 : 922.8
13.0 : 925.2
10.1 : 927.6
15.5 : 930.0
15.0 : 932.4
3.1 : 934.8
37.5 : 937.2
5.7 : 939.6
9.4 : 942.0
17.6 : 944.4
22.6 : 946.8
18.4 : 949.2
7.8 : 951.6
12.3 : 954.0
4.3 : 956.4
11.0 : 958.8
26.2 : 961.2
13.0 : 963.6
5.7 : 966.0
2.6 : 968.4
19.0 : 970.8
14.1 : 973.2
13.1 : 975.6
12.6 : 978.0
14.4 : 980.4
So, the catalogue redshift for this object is 0.66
